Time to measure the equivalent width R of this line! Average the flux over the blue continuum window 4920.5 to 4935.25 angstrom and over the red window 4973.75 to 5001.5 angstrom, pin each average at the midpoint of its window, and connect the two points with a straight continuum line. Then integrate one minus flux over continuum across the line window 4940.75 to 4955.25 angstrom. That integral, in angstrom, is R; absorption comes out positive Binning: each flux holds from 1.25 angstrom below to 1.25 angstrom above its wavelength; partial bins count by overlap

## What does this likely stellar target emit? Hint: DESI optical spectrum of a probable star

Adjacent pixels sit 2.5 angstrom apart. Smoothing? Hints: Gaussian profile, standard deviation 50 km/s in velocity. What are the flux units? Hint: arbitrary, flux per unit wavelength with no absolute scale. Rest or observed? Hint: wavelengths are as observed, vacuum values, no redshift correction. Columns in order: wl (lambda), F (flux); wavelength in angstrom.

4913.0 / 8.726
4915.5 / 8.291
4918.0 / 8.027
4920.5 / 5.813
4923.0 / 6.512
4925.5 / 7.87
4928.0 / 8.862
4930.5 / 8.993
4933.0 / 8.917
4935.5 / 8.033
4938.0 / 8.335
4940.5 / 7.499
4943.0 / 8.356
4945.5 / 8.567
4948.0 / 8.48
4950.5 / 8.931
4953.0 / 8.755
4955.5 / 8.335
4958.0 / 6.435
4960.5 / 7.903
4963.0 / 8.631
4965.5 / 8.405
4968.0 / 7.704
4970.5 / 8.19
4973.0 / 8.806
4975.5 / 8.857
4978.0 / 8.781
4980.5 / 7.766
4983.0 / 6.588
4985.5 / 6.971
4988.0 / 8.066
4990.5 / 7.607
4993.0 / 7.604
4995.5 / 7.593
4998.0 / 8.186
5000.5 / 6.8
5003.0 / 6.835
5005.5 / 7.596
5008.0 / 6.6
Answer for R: -1.1 angstrom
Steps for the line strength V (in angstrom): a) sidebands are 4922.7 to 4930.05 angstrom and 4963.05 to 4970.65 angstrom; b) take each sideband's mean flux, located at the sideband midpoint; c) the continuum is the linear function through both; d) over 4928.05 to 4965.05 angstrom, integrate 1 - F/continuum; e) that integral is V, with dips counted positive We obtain -0.97 angstrom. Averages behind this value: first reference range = 8.04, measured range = 8.32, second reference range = 8.17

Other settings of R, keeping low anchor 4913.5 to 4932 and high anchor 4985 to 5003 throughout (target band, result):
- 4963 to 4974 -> -1.0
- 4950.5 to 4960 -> -0.4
